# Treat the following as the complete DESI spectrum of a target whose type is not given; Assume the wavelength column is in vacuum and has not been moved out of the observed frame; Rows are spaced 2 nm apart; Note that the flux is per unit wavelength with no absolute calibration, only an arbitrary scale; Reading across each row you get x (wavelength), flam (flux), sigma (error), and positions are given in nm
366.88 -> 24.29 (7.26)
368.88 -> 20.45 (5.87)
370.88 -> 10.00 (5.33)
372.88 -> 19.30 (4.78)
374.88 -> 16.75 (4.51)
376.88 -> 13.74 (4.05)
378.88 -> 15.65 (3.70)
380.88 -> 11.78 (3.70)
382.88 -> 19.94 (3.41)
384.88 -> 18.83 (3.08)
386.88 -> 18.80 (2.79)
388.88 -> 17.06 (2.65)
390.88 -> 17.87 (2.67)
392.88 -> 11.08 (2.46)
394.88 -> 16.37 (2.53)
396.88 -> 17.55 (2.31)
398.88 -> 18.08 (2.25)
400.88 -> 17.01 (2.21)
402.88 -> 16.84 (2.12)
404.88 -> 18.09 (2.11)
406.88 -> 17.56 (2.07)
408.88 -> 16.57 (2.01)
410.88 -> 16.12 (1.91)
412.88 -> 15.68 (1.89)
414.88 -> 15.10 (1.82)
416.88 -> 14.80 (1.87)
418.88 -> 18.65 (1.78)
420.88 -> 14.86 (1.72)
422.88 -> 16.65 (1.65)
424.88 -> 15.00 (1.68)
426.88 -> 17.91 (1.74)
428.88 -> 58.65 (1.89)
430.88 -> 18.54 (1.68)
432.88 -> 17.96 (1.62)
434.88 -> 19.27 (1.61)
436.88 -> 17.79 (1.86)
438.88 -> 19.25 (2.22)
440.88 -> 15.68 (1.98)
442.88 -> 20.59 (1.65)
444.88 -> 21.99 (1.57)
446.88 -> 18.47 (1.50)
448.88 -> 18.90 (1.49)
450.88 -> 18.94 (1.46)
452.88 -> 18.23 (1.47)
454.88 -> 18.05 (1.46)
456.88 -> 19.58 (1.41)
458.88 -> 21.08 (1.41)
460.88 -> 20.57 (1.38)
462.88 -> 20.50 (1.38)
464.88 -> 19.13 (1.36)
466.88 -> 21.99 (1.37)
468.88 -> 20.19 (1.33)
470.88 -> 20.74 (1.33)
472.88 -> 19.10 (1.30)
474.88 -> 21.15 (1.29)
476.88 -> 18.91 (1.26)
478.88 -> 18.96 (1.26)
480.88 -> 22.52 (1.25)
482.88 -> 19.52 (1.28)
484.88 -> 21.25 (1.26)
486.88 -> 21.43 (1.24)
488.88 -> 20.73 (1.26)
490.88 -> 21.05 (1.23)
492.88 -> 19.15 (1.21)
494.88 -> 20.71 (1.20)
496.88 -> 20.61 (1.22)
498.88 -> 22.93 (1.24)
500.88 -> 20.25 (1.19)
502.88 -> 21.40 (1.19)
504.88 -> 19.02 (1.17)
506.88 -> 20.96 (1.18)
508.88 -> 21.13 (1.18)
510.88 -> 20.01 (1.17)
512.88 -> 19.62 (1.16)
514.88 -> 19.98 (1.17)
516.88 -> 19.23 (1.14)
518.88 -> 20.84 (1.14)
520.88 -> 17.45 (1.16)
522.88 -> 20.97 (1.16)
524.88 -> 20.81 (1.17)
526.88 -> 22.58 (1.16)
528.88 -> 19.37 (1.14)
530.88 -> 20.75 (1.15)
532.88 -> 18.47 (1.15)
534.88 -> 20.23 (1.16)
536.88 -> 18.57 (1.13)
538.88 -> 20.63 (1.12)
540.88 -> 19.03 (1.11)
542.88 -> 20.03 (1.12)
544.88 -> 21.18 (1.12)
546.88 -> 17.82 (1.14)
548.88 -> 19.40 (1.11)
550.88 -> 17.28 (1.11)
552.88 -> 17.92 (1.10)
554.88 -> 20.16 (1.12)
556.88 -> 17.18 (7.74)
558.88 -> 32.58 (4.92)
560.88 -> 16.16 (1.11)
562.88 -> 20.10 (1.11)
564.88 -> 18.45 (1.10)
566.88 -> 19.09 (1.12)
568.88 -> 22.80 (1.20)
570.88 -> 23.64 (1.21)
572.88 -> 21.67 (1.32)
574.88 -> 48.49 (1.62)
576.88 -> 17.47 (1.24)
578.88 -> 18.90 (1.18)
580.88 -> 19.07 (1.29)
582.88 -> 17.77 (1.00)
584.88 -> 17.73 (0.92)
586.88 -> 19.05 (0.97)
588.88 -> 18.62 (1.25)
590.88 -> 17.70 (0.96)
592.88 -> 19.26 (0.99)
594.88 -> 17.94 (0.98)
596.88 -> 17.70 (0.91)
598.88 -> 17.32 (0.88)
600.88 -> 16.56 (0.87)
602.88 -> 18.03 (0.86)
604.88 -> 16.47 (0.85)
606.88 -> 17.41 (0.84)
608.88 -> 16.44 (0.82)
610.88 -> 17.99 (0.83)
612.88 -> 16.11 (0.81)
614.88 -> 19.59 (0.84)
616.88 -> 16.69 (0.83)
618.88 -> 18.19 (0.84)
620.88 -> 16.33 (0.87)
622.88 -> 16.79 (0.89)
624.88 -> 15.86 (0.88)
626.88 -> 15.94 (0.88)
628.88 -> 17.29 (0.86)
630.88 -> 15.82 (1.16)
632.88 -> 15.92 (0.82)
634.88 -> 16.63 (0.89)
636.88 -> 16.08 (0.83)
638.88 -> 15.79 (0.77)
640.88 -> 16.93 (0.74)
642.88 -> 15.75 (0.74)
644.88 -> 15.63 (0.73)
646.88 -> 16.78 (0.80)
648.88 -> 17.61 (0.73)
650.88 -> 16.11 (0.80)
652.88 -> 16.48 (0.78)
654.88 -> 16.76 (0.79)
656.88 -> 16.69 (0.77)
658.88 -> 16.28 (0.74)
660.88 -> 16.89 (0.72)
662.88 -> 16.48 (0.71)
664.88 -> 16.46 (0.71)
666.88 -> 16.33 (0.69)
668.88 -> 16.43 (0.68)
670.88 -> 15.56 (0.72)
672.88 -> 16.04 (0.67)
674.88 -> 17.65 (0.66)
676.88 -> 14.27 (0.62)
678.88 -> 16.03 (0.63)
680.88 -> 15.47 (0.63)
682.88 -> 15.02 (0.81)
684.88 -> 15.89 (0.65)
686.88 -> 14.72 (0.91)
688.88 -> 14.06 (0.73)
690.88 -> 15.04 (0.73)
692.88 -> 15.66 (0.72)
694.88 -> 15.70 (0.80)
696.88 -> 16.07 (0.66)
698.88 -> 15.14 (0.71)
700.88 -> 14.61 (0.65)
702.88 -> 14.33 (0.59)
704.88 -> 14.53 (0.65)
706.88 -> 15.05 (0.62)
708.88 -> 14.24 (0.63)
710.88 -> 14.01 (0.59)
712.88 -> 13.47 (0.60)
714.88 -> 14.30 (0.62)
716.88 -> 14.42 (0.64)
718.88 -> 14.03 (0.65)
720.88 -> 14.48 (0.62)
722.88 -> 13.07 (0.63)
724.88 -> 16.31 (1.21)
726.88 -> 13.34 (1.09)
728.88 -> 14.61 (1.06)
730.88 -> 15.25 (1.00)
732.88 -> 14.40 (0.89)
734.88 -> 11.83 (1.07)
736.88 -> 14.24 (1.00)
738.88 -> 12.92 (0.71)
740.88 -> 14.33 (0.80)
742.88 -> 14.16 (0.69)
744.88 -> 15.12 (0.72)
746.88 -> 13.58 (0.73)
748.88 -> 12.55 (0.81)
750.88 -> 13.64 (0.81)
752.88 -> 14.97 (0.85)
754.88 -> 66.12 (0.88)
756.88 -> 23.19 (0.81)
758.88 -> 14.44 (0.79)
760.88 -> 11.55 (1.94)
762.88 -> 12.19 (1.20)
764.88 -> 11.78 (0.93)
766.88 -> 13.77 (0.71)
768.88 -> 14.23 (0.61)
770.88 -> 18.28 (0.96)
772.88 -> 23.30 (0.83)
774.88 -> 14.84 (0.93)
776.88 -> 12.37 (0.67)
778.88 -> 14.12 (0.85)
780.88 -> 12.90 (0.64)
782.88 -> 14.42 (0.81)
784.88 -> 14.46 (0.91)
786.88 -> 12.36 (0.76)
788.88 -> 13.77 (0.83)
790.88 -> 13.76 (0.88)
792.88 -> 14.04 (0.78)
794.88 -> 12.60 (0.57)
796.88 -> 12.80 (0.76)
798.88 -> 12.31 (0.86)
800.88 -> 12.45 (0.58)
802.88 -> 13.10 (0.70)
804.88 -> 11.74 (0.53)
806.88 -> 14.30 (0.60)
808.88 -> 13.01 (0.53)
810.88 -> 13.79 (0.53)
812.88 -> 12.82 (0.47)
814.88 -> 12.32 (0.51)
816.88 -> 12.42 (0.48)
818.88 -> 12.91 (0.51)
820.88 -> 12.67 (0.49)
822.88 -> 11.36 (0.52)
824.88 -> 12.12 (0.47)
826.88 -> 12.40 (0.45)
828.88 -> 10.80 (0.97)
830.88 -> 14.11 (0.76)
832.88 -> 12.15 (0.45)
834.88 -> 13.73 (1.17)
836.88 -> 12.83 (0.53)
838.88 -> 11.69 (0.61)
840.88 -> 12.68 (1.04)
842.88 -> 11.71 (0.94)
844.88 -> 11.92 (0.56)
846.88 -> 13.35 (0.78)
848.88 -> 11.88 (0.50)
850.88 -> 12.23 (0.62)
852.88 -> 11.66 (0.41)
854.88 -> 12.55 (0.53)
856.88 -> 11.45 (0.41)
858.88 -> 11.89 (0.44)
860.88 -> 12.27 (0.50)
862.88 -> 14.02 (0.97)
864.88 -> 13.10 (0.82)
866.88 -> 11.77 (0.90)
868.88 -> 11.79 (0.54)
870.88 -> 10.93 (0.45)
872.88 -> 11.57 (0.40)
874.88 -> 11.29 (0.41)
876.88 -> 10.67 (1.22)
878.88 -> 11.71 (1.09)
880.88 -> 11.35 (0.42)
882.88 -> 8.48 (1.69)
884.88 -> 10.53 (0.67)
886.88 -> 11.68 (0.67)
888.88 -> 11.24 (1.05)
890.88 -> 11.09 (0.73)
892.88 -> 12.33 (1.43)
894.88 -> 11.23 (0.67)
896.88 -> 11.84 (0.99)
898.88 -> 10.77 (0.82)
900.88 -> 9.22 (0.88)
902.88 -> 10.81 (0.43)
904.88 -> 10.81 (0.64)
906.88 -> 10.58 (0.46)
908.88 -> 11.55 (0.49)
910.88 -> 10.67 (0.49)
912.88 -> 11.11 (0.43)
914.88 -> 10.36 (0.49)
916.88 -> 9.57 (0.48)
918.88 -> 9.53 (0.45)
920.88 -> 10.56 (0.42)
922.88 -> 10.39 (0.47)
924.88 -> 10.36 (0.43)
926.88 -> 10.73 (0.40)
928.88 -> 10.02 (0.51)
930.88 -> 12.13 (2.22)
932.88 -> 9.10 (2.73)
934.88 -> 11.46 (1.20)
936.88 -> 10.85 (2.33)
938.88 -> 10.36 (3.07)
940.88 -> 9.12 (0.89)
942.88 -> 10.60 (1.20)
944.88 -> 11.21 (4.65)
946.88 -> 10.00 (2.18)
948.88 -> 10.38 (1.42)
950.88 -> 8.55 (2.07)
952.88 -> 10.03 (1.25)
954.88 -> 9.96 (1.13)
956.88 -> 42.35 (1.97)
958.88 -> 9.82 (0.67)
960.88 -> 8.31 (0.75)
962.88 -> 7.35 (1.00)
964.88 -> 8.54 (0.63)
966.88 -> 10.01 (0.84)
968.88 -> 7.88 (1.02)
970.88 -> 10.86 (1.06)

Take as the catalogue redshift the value 0.15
